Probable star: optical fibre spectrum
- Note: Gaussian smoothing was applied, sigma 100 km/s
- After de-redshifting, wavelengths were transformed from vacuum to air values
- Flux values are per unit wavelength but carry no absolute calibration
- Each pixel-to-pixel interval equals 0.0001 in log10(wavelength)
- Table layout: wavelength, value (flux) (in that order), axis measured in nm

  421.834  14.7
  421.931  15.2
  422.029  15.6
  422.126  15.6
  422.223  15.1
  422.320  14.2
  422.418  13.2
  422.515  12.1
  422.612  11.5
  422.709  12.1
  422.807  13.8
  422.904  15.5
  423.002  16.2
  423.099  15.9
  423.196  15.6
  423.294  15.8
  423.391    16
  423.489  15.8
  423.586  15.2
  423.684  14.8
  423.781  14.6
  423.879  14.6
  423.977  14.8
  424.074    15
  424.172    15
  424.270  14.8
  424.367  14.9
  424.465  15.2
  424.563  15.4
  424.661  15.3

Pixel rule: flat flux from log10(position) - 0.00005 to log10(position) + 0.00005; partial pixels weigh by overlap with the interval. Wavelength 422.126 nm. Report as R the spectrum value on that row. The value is 15.6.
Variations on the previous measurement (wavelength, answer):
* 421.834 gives 14.7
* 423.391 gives 16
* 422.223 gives 15.1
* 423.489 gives 15.8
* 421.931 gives 15.2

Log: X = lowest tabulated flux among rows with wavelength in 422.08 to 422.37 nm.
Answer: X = 14.2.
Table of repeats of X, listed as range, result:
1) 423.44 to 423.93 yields 14.6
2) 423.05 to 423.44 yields 15.6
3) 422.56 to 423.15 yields 11.5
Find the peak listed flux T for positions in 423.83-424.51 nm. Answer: 15.2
